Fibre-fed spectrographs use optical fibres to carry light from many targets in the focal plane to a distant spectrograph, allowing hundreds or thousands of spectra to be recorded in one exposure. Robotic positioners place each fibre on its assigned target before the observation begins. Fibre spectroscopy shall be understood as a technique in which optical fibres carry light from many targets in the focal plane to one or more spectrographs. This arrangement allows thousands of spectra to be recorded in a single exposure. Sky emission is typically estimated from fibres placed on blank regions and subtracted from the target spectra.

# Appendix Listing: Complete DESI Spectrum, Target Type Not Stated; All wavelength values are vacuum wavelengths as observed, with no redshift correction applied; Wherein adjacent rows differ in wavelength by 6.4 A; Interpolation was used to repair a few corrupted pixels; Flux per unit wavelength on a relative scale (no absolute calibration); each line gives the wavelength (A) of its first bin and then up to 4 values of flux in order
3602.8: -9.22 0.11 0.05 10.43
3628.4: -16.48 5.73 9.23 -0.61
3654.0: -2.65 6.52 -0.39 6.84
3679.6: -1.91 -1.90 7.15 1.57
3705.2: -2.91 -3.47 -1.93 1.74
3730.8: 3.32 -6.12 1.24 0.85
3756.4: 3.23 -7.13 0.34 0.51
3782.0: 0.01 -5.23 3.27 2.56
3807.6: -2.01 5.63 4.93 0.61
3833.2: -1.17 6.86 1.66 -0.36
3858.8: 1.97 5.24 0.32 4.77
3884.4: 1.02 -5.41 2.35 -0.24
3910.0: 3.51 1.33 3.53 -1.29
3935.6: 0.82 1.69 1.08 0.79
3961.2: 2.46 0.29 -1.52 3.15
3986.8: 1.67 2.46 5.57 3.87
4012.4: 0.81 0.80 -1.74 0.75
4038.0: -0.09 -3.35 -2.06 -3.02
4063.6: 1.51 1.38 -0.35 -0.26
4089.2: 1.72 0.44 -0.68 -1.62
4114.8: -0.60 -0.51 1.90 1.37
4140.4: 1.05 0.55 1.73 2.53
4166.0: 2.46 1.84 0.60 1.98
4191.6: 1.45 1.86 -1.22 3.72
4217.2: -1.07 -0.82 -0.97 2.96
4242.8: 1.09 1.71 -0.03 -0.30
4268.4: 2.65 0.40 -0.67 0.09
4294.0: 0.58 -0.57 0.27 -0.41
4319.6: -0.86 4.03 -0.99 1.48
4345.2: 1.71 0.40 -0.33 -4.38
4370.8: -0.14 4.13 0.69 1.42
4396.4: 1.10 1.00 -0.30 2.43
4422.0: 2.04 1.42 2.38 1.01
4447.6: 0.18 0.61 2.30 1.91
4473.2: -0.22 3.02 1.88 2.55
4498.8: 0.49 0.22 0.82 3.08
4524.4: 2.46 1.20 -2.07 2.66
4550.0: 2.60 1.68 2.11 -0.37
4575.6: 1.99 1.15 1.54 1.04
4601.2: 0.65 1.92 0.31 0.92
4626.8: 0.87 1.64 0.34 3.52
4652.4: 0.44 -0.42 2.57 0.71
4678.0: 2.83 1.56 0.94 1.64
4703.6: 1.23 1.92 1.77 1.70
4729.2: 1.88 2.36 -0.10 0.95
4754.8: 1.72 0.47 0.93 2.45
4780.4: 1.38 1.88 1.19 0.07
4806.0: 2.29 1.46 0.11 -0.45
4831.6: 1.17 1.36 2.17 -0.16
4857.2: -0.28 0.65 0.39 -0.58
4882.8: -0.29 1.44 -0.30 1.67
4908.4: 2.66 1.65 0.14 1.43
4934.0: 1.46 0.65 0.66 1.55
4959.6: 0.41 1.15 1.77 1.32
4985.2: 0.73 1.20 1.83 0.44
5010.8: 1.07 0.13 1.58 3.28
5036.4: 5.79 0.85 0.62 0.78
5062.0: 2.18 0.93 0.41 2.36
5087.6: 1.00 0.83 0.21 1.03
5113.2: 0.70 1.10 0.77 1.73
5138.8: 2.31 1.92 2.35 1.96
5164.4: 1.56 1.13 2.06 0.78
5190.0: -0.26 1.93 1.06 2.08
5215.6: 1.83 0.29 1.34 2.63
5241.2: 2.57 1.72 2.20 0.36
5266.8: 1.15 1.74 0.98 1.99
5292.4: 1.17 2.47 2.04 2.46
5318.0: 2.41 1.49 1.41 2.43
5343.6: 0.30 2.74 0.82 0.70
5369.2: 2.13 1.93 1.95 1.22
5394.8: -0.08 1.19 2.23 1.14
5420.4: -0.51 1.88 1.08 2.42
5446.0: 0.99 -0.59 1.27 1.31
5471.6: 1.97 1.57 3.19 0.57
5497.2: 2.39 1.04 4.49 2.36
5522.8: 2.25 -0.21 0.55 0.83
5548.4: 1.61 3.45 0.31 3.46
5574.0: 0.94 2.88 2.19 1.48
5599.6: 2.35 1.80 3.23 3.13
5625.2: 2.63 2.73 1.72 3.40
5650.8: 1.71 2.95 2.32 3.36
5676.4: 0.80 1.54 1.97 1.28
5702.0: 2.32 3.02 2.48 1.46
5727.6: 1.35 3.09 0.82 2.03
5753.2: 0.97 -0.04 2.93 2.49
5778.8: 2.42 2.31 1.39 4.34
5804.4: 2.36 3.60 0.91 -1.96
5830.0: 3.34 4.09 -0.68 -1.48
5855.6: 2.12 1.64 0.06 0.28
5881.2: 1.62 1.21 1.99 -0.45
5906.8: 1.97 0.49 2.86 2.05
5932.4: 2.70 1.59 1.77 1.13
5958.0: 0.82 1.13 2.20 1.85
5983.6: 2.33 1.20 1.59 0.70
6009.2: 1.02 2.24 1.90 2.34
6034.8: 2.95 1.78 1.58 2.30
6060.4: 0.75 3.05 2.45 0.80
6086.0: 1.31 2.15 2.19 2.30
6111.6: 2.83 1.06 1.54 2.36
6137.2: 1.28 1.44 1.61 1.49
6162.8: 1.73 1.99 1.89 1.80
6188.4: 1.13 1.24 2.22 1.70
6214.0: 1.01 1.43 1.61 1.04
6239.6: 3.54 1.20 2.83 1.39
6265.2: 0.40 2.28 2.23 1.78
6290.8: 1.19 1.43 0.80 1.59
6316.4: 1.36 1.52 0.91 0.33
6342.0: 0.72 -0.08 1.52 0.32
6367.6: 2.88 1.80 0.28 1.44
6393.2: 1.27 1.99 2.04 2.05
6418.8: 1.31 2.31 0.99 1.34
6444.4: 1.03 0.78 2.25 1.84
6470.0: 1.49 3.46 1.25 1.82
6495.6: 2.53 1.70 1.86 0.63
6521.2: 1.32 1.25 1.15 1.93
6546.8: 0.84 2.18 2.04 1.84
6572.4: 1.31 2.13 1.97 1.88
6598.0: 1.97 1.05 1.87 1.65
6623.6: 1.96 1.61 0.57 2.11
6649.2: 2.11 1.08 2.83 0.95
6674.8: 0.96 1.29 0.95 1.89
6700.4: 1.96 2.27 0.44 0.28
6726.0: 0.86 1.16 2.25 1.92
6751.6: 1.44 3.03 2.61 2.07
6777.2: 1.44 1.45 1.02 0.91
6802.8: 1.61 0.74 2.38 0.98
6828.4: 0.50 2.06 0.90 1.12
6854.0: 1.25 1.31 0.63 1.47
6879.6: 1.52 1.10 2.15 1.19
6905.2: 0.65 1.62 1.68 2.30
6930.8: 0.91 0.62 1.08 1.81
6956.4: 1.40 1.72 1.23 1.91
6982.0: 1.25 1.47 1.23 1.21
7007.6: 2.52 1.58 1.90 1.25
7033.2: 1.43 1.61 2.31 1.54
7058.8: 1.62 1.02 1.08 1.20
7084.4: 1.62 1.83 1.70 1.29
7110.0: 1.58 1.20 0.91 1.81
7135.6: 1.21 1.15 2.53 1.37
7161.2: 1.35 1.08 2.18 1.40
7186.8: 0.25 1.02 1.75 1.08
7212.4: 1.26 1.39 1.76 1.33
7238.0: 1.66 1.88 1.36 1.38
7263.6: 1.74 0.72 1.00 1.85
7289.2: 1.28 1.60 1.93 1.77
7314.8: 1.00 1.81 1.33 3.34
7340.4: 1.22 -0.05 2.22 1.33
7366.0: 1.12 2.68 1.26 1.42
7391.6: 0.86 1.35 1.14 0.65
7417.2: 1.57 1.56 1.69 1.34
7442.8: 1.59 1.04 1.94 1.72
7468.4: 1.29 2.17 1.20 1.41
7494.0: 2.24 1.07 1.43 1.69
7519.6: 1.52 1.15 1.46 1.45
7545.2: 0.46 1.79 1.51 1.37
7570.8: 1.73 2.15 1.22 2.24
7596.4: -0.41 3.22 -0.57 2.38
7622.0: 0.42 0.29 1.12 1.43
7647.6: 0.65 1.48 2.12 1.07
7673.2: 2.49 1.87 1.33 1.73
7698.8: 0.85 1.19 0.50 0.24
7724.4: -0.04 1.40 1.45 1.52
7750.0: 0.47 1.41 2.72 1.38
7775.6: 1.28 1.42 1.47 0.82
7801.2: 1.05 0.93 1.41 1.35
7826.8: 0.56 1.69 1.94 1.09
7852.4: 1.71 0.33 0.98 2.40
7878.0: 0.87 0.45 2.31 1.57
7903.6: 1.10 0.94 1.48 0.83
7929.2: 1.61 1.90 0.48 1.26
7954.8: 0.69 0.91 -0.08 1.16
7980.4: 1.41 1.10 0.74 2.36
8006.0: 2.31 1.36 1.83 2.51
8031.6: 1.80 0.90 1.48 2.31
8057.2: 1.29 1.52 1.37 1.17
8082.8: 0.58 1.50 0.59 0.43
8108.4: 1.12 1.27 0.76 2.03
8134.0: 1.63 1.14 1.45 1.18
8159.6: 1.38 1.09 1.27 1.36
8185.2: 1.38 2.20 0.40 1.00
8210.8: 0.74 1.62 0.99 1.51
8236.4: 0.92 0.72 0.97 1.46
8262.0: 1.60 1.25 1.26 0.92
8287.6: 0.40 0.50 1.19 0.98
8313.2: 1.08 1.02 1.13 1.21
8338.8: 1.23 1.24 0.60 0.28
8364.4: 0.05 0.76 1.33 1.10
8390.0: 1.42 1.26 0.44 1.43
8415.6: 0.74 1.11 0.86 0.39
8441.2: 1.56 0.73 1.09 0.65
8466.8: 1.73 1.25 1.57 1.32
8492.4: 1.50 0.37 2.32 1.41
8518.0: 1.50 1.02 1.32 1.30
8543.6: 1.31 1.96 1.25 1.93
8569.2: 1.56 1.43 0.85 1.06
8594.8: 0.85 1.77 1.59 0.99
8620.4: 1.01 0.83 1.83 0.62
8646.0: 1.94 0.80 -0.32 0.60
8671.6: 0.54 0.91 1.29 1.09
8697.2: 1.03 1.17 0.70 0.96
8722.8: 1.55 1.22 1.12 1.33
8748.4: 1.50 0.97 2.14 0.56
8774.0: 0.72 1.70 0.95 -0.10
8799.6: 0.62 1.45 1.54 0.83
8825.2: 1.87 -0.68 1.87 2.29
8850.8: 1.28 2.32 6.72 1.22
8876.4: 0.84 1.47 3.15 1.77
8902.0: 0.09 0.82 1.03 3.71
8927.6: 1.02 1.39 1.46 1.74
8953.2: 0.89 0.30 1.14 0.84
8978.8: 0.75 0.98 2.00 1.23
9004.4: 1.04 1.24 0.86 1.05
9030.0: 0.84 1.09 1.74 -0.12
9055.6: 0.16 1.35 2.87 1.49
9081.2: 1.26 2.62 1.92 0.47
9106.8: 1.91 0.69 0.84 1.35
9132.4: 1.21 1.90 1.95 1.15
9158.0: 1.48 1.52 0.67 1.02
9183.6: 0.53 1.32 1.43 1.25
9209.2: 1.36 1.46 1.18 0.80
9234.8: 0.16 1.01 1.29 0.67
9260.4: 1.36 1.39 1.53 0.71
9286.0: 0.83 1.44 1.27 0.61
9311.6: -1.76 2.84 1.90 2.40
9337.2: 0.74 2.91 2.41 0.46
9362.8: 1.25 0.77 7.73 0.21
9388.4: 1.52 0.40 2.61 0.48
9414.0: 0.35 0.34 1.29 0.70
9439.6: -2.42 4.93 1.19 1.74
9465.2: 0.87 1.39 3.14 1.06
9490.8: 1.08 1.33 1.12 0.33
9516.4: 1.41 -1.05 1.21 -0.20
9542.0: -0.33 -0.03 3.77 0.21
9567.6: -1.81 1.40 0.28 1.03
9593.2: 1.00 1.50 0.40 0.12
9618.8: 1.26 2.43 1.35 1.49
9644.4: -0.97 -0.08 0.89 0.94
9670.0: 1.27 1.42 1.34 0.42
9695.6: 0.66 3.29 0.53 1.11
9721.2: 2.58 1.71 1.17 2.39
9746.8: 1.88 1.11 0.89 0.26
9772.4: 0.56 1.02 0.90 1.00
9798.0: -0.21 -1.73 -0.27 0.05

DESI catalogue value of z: 0.350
